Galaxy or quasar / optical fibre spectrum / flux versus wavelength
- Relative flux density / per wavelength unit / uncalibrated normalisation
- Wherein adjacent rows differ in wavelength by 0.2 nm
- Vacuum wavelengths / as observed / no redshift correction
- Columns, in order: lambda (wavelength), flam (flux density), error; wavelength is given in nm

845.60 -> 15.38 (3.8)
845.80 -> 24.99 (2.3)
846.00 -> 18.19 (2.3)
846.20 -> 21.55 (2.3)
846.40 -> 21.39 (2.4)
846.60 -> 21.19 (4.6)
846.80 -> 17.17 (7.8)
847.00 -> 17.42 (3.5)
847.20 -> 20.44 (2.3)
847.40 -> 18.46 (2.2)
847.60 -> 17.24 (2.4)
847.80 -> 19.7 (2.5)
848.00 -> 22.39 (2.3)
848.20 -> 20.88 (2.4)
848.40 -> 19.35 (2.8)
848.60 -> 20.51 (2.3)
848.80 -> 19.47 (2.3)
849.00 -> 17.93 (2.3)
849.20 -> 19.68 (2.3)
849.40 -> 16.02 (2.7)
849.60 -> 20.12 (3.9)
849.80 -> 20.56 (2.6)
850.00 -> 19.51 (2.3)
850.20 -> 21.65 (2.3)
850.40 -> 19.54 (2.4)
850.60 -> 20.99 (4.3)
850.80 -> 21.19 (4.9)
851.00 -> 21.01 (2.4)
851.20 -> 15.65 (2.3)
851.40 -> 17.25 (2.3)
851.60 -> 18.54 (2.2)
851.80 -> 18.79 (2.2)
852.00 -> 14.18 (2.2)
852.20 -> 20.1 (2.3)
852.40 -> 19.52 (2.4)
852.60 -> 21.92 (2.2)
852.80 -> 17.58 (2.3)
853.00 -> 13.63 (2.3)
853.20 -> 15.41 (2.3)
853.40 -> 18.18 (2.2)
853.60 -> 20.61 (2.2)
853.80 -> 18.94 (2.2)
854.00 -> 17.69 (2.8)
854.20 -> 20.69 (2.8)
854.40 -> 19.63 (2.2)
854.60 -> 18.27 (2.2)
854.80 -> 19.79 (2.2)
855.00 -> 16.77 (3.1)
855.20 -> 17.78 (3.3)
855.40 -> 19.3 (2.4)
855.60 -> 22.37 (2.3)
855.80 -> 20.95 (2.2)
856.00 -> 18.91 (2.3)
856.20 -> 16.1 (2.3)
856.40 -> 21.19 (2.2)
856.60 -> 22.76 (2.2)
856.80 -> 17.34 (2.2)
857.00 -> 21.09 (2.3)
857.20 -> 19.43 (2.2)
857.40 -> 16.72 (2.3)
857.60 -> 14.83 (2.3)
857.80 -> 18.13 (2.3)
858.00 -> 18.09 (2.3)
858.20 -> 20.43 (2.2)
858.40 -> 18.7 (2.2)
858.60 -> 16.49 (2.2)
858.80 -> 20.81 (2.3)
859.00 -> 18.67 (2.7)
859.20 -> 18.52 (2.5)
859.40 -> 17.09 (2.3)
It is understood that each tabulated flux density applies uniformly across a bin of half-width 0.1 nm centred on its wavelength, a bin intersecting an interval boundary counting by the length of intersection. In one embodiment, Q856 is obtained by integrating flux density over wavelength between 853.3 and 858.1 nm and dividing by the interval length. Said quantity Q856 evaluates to 19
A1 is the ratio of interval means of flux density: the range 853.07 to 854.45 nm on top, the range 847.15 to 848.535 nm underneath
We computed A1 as 0.94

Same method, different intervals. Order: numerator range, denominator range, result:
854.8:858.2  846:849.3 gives 0.96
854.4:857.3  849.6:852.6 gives 1.01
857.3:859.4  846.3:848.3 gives 0.92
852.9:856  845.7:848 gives 0.94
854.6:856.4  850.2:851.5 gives 0.98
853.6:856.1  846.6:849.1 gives 1.00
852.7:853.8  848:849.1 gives 0.87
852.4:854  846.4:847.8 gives 0.96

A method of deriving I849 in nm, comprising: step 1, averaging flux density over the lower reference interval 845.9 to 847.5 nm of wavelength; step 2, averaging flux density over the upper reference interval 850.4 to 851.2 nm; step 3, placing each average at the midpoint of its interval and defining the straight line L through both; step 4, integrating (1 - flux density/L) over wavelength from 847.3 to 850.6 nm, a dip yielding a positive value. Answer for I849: 0.04 nm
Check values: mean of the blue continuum 19.5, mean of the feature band 19.6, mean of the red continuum 20.2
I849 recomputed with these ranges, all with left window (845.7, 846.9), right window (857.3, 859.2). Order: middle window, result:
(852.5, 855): 0.084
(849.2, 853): 0.136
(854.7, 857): -0.101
